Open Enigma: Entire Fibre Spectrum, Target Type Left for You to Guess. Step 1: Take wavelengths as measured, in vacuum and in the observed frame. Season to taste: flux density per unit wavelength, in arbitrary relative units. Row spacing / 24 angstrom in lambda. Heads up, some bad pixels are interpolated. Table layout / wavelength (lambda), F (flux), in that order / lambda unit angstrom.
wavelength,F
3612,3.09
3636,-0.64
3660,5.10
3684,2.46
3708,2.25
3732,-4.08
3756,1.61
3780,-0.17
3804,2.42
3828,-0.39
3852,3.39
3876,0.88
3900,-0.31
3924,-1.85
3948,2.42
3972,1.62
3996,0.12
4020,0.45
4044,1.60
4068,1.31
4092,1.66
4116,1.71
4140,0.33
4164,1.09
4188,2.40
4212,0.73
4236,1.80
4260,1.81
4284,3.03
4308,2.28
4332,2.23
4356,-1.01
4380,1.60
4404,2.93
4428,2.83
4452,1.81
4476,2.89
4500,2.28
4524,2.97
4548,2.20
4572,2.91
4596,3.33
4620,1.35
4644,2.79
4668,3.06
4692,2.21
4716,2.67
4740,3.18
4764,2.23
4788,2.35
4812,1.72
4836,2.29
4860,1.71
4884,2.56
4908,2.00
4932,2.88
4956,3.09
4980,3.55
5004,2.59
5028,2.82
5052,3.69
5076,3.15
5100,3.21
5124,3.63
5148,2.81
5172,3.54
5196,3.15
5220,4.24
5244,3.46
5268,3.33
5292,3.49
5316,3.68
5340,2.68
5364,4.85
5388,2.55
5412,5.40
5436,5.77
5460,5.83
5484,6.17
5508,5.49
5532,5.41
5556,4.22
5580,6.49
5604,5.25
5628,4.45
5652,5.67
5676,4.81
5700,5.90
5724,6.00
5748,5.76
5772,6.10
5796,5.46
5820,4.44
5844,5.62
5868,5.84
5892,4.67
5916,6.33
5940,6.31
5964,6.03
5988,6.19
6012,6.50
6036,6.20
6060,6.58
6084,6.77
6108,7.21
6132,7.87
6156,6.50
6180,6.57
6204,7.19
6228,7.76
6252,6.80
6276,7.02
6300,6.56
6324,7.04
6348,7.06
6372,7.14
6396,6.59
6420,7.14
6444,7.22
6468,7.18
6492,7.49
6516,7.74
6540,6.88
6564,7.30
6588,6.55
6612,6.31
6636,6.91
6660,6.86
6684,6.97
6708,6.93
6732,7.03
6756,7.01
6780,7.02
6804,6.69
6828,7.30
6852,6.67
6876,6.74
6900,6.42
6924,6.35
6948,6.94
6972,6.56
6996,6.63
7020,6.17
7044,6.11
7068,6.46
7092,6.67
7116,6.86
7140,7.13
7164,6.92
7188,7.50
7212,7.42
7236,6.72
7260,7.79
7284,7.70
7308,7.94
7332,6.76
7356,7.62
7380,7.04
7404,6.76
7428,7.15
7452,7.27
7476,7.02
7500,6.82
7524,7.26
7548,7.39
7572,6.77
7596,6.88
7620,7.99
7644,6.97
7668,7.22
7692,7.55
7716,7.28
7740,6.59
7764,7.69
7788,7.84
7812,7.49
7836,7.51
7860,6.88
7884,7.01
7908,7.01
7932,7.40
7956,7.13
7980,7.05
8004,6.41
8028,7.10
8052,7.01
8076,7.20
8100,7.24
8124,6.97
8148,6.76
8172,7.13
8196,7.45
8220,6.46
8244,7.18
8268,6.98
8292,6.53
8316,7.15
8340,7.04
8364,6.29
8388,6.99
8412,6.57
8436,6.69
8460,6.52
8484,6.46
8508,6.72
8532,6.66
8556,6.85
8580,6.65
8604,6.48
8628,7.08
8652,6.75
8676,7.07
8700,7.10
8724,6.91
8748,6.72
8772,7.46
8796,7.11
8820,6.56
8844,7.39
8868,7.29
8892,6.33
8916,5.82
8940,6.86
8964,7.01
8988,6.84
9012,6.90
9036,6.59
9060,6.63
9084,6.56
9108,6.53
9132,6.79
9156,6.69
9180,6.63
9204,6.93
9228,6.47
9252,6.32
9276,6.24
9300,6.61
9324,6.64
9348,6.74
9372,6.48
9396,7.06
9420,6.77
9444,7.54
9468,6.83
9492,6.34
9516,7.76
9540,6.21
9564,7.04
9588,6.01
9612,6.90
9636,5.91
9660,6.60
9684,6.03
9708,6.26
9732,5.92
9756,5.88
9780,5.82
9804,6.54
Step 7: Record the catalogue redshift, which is 0.36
